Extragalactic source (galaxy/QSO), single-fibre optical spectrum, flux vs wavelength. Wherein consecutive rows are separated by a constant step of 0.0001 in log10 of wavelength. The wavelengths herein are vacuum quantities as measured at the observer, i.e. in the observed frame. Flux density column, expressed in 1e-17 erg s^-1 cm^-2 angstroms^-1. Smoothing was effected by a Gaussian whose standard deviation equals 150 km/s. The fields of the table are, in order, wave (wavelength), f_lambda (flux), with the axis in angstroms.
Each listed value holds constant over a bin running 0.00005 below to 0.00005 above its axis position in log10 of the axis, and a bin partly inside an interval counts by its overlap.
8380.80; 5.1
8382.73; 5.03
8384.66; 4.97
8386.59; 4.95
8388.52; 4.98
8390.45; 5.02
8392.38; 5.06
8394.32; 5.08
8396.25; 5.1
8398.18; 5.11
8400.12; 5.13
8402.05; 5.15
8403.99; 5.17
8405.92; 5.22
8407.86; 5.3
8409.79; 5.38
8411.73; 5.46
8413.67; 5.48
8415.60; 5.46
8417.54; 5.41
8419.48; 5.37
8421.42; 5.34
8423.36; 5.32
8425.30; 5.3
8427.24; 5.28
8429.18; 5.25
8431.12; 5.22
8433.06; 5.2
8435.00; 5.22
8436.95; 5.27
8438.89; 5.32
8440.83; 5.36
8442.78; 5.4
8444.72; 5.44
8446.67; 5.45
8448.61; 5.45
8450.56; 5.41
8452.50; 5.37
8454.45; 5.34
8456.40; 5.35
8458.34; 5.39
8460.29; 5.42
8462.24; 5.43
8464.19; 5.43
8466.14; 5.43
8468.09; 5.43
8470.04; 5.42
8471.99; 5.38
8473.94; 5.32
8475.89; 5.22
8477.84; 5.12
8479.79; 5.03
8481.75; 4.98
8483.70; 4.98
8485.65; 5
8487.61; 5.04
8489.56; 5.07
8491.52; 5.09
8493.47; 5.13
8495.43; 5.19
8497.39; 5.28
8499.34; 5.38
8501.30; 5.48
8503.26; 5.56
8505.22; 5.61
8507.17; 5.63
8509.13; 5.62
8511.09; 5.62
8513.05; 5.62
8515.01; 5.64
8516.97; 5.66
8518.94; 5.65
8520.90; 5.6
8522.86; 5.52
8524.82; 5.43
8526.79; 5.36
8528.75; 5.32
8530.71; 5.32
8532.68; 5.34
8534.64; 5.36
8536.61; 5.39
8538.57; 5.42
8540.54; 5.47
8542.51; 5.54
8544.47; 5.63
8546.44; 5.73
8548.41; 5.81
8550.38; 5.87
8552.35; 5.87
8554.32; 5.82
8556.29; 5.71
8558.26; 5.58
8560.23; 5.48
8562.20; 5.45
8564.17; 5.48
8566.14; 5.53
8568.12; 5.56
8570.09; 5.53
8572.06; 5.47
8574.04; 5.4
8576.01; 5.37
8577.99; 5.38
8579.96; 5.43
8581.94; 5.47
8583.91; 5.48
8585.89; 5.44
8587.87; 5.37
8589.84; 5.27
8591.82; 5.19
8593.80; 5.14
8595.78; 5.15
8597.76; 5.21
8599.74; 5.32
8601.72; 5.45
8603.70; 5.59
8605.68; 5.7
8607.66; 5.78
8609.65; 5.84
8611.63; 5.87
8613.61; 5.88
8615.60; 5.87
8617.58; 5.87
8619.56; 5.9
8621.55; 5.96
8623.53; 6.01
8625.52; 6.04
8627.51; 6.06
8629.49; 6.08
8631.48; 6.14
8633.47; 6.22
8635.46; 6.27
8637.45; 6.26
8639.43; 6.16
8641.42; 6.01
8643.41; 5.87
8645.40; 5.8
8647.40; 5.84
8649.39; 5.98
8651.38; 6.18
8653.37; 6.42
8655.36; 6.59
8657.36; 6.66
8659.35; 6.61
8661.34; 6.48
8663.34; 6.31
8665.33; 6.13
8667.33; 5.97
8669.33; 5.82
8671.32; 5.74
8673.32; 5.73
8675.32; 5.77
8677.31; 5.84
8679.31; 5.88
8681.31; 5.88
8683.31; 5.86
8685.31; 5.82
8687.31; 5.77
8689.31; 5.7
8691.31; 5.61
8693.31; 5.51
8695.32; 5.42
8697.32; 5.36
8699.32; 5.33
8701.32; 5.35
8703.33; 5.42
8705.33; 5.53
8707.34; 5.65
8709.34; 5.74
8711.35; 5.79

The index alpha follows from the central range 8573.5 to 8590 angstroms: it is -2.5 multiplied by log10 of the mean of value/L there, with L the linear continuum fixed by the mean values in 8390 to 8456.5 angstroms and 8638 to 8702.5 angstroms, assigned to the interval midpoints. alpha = 0.06 mag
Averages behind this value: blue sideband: 5.29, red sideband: 5.92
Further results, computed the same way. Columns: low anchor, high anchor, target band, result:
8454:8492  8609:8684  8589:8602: 0.11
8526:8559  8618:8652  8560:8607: 0.07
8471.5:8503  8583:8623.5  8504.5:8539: -0.04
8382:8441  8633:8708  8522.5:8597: 0.03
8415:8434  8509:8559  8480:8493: 0.09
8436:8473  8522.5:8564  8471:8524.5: 0.02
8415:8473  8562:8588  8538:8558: -0.05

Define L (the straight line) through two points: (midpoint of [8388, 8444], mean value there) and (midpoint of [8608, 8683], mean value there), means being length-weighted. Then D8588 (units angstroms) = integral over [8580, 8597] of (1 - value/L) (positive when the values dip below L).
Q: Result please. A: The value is 1.5 angstroms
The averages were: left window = 5.26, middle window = 5.32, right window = 6.05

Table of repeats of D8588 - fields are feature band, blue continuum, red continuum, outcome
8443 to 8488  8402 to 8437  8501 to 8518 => 1.3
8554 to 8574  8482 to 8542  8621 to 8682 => 0.4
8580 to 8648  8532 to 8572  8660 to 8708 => -1.0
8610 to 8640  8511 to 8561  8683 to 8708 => -2.6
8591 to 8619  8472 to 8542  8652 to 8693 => 0.9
